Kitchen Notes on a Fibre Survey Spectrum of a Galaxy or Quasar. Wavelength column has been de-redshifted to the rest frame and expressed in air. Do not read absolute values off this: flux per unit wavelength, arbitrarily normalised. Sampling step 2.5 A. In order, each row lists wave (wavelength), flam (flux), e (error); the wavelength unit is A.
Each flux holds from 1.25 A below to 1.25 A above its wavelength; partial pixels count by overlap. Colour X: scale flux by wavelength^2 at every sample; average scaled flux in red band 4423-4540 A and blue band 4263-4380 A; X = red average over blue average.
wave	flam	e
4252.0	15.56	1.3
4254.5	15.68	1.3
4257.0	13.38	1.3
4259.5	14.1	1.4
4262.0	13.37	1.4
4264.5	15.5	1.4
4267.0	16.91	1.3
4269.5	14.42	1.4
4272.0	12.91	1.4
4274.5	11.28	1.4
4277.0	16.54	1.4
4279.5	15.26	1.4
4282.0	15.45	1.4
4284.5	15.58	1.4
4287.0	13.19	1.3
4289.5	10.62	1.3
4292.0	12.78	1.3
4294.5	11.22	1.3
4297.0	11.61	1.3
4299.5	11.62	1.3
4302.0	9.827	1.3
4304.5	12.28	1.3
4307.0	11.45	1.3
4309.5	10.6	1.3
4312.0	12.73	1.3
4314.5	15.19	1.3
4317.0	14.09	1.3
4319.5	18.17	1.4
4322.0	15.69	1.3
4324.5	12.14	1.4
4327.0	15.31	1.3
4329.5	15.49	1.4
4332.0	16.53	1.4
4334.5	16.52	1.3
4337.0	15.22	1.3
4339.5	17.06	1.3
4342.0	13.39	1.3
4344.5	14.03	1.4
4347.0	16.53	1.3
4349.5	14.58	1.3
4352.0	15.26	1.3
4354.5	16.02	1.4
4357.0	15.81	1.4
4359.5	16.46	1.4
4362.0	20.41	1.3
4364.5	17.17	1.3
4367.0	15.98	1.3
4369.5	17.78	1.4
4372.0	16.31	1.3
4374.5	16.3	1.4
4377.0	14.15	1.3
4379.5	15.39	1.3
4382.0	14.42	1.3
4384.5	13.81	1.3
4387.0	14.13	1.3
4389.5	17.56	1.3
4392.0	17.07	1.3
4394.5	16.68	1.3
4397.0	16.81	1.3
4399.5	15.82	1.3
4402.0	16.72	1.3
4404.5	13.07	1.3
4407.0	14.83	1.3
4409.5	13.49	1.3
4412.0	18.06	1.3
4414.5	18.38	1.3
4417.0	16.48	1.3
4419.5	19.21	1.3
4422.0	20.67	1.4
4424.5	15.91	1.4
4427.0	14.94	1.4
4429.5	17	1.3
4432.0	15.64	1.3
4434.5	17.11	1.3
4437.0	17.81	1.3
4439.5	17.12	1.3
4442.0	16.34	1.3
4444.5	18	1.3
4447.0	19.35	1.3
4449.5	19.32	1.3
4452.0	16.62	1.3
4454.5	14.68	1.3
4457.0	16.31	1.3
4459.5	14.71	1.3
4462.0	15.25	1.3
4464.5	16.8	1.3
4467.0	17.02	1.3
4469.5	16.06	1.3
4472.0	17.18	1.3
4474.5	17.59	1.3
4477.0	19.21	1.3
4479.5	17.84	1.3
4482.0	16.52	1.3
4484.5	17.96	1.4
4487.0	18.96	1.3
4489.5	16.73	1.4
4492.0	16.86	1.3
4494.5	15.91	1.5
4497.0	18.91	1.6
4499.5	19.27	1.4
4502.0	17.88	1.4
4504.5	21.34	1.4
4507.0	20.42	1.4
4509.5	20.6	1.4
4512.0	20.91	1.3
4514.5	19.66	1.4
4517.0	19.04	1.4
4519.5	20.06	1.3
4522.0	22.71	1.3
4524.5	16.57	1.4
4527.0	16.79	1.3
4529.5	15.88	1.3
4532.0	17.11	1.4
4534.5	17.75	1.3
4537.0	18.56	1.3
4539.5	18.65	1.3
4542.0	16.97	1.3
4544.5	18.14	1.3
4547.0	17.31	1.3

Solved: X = 1.30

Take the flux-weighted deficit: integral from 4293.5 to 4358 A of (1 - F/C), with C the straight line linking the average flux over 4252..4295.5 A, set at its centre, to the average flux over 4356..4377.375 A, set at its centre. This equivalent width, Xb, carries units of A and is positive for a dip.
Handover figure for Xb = 6.1 A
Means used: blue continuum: 14.1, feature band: 14.2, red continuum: 16.8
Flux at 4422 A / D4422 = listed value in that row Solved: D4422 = 20.67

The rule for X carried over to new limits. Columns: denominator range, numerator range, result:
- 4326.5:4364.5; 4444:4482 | 1.12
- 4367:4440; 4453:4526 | 1.15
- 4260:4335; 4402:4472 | 1.29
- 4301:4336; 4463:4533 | 1.41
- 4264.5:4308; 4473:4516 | 1.55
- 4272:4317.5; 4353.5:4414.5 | 1.30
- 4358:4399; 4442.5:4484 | 1.09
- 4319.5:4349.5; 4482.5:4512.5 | 1.31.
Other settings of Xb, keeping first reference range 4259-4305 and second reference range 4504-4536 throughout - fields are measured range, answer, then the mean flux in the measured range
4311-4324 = -0.7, 15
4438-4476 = 1.6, 16.8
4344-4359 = -0.4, 15.5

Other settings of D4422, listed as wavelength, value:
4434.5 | 17.11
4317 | 14.09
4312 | 12.73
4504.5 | 21.34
